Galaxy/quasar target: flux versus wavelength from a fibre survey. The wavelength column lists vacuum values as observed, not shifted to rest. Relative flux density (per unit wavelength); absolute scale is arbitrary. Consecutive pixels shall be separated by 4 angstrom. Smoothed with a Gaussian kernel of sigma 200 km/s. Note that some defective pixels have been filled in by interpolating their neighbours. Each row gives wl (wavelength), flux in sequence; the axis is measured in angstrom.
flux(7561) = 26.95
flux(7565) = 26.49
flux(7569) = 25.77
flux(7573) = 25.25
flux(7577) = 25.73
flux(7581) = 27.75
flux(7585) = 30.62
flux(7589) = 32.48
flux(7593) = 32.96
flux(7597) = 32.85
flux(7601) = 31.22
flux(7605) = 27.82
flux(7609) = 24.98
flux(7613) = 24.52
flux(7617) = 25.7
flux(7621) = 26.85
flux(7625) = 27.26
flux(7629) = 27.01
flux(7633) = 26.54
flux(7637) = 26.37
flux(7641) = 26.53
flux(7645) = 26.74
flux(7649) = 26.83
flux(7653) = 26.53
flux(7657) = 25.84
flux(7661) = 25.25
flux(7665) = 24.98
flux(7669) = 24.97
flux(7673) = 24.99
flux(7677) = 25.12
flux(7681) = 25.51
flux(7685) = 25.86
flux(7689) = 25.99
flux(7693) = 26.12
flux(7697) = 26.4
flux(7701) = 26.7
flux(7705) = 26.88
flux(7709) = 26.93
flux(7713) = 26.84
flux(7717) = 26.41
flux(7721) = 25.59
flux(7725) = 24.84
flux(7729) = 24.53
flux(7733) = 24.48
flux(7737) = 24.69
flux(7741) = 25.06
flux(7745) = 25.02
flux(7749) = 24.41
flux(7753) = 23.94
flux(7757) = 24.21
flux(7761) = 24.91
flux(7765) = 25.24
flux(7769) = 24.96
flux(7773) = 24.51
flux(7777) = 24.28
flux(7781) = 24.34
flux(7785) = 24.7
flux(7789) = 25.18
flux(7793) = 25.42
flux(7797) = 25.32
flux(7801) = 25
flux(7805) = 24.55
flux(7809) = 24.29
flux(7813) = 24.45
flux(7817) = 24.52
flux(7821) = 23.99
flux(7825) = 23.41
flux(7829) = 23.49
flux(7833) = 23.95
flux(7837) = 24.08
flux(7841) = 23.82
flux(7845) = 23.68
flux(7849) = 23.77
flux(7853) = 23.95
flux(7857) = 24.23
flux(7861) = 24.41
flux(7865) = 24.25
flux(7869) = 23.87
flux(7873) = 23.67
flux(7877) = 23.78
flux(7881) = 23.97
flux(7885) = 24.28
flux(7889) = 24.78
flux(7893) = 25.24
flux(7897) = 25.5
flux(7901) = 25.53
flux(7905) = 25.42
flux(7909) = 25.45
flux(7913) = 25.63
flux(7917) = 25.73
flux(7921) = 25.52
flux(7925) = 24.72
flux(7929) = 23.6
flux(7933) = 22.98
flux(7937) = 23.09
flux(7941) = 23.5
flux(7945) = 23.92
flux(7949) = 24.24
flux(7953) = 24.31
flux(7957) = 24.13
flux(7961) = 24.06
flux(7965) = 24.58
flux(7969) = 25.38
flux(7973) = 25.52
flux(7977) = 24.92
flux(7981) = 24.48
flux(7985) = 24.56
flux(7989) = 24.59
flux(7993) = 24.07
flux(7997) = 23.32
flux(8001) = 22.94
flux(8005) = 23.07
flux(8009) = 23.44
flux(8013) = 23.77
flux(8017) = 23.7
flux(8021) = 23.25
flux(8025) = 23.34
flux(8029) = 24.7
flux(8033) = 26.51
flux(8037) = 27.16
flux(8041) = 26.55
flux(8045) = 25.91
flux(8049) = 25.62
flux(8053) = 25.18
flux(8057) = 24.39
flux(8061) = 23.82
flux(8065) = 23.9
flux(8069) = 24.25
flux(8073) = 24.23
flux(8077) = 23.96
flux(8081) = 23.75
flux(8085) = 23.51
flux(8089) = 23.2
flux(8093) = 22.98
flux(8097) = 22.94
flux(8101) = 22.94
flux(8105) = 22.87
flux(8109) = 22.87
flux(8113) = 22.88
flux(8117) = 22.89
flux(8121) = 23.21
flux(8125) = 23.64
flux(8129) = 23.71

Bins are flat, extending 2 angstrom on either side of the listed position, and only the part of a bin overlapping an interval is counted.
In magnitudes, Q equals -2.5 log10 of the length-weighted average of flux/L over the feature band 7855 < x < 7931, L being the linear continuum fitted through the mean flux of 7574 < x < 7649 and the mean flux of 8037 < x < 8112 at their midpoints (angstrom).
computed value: 0.04 mag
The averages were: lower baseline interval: 27.9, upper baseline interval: 24.1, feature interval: 24.7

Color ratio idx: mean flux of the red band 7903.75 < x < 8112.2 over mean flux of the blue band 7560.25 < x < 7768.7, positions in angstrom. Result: 0.9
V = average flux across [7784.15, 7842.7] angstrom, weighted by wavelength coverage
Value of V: 24.4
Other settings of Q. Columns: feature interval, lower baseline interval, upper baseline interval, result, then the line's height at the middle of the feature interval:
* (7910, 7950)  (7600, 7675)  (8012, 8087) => 0.03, 25.1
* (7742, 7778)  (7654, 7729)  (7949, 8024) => 0.03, 25.4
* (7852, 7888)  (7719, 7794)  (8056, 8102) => 0.01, 24.4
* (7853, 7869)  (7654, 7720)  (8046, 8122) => 0.03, 24.9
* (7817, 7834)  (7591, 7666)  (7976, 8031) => 0.07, 25.5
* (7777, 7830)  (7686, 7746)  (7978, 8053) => 0.04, 25.4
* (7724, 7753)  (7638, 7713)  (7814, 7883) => 0.03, 25.3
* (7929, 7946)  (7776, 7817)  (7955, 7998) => 0.06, 24.6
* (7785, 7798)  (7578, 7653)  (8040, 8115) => 0.05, 26.4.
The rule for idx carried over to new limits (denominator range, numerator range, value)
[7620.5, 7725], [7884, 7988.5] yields 0.94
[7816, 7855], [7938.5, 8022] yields 1.01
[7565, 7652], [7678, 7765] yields 0.92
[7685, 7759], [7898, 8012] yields 0.96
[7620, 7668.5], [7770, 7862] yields 0.92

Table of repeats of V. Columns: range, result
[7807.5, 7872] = 24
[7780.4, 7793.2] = 24.9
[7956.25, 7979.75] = 24.8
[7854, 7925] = 24.8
